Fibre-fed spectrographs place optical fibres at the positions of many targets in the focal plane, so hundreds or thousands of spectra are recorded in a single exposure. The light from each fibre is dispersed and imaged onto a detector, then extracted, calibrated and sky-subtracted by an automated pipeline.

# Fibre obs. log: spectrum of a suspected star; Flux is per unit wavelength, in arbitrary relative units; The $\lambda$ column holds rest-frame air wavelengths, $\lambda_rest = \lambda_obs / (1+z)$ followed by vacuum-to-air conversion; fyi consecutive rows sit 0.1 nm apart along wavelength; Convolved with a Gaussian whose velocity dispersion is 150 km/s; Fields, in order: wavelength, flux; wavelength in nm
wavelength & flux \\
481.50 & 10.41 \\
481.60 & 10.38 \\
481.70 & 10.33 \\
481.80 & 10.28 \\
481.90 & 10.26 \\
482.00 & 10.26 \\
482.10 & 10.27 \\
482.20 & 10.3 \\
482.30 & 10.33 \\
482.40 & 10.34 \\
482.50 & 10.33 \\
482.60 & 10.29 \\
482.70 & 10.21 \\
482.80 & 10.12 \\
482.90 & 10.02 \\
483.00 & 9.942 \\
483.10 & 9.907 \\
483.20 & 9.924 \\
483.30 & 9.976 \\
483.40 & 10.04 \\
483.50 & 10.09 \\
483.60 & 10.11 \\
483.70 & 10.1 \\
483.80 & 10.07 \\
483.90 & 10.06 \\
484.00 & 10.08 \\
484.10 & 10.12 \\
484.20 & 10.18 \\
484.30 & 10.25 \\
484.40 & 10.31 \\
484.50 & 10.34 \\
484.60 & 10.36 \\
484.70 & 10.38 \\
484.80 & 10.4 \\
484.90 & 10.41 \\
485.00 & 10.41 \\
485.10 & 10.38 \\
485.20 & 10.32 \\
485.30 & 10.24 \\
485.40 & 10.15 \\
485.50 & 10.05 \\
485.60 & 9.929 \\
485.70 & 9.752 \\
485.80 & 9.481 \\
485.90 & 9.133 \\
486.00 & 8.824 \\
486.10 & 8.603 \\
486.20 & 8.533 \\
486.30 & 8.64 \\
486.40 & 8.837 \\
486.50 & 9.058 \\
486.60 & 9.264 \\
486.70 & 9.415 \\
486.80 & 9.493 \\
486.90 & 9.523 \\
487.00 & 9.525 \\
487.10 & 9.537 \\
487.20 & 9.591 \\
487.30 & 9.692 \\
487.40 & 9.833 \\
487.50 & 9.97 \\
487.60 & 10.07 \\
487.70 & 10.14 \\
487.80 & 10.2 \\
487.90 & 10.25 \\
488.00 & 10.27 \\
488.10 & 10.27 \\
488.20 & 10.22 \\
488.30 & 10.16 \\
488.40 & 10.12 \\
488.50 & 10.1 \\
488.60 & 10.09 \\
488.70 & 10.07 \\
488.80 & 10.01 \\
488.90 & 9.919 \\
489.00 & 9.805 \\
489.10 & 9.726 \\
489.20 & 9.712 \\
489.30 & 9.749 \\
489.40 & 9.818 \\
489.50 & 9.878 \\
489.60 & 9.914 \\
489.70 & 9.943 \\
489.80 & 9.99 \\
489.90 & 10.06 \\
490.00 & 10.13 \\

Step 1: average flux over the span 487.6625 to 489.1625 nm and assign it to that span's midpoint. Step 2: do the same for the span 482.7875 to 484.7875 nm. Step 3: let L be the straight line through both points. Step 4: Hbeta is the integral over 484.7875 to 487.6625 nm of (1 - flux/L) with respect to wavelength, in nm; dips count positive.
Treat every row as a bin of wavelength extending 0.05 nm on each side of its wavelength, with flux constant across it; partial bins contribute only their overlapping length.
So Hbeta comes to 0.14 nm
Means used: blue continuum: 10.1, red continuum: 10.1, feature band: 9.61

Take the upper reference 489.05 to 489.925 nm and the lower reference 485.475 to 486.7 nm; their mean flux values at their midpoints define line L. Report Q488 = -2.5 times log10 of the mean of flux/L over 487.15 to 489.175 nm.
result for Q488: -0.05 mag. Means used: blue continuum 9.17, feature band 10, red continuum 9.86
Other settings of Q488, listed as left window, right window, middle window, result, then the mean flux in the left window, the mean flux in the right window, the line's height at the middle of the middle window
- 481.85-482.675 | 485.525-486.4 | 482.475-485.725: -0.050 mag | 10.3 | 9.12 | 9.71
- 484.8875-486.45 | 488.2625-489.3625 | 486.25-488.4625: 0.006 mag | 9.59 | 9.95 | 9.78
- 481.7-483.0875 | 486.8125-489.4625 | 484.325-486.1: 0.007 mag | 10.2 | 9.93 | 10.1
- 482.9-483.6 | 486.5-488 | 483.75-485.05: -0.036 mag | 9.99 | 9.74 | 9.92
